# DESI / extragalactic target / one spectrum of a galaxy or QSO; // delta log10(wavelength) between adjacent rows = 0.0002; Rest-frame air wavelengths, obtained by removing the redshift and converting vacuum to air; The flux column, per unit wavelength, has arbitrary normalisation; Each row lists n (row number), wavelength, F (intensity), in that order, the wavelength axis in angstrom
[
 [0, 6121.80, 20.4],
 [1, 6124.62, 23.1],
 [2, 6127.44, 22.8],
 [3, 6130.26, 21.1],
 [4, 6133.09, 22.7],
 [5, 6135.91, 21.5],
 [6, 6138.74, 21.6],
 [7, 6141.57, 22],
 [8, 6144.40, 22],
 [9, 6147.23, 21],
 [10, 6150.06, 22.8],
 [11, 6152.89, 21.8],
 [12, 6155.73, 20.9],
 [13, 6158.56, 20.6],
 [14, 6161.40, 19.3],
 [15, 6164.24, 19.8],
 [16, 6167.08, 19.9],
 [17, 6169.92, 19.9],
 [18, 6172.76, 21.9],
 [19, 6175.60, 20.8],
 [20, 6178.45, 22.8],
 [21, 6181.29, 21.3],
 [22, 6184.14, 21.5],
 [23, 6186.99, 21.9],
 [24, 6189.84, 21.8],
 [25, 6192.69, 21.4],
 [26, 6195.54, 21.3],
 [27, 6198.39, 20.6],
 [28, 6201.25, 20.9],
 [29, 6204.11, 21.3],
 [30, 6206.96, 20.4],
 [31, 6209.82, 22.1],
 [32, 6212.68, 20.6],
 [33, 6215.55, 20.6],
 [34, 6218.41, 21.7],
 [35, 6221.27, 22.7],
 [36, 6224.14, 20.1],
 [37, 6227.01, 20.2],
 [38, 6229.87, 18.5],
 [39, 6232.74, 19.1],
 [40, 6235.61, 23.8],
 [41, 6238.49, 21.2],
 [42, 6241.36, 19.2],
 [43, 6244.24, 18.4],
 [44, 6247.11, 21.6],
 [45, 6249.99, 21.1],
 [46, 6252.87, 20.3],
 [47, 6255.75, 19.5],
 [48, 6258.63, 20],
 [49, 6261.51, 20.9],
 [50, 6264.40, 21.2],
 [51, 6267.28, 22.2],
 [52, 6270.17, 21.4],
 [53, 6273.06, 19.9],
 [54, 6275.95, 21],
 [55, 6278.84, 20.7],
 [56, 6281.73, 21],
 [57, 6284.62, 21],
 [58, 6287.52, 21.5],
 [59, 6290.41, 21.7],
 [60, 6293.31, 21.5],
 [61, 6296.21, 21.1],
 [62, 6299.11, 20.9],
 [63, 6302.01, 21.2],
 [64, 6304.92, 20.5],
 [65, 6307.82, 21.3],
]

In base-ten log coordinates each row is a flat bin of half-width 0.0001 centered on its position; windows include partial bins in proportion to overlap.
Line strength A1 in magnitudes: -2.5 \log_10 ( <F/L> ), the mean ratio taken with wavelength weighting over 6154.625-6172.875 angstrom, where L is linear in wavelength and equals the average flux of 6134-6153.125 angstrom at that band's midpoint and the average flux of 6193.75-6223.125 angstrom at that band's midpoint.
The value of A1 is 0.074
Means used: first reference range 21.8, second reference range 21.2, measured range 20.2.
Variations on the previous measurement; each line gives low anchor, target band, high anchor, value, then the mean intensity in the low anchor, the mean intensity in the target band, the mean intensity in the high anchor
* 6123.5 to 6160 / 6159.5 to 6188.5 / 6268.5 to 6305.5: 0.04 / 21.8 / 20.9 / 21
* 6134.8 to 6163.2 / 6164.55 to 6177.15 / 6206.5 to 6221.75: 0.04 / 21.3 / 20.6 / 21.3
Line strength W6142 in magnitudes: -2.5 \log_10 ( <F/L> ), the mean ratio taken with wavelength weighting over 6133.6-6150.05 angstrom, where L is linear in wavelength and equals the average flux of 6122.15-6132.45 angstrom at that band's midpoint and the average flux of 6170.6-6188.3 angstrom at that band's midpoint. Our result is 0.01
